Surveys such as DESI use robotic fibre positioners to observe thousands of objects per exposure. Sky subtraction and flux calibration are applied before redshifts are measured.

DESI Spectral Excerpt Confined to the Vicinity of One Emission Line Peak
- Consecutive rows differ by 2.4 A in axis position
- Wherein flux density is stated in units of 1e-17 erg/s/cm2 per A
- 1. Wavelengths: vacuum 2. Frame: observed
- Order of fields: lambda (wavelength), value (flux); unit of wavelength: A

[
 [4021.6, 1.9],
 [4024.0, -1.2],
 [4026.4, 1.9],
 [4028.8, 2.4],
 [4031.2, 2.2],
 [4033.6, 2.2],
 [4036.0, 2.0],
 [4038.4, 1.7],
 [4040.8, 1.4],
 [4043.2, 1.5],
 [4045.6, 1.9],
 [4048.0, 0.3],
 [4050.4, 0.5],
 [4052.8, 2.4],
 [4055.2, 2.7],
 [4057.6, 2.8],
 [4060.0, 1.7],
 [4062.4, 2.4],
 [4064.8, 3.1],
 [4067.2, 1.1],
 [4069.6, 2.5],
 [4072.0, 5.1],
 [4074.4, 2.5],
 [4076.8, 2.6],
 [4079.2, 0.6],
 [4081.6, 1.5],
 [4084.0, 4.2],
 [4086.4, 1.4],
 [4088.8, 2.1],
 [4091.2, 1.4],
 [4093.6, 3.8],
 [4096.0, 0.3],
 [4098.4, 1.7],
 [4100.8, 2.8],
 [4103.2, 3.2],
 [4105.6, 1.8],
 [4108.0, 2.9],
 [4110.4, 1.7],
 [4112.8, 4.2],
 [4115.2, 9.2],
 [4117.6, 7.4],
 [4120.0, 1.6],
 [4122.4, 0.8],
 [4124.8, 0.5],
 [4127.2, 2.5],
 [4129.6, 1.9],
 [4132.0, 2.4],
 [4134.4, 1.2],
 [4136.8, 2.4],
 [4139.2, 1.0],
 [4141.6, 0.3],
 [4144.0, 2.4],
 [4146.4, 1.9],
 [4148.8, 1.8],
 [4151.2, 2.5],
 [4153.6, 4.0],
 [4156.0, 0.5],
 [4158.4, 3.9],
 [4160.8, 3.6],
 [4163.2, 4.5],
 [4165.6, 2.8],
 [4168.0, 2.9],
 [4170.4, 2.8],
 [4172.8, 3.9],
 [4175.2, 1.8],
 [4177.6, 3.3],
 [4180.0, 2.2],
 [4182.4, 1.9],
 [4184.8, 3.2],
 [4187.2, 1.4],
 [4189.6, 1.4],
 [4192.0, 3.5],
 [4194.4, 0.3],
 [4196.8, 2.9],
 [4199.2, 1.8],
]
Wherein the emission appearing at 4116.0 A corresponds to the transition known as [O II]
